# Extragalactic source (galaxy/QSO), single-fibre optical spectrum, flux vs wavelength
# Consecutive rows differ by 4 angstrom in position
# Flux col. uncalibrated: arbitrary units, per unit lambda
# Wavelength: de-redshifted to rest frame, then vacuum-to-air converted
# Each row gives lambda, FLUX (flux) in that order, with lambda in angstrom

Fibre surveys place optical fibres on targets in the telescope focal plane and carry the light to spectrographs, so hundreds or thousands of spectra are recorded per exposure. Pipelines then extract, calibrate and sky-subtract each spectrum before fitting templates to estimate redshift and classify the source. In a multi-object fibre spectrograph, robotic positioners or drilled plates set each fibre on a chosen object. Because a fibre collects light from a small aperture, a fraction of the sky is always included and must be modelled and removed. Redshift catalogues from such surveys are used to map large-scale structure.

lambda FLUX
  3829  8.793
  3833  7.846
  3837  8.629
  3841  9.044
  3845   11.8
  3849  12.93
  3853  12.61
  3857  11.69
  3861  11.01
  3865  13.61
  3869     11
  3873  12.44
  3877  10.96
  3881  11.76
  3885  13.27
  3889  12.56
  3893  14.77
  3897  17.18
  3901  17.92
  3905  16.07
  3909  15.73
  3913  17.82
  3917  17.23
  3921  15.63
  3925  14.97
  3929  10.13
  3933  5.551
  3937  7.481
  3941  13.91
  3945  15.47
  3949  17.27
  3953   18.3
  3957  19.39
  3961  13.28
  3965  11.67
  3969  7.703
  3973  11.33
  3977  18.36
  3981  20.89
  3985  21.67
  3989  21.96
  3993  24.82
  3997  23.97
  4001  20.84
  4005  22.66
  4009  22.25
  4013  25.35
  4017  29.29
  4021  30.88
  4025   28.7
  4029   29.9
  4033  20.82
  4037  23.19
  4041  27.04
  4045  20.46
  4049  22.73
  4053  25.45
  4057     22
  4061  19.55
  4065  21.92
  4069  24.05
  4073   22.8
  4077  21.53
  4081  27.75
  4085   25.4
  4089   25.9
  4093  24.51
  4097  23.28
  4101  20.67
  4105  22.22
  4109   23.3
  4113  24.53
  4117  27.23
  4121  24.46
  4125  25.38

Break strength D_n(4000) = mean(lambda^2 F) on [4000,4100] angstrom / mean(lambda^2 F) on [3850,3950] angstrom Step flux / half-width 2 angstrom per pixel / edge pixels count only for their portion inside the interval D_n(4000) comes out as 1.95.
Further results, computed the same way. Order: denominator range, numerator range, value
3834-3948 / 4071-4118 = 2.05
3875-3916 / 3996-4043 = 1.82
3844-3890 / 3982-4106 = 2.16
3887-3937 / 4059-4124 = 1.81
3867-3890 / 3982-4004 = 2.00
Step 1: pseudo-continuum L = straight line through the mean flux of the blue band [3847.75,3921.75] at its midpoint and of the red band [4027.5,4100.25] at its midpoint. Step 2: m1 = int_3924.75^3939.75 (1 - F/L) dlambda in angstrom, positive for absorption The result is 6.72 angstrom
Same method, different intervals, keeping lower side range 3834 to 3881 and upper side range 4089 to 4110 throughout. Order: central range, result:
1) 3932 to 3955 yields 3.4 angstrom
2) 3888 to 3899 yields -1.6 angstrom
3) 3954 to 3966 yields 0.7 angstrom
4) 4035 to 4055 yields -3.3 angstrom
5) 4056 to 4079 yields -0.5 angstrom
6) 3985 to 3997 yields -3.6 angstrom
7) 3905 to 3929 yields -2.6 angstrom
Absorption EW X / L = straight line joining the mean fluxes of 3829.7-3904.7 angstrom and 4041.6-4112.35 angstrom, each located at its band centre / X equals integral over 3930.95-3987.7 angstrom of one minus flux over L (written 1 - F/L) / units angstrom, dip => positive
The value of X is 8.9 angstrom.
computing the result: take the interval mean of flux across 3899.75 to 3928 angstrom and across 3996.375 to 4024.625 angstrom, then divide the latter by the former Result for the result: 1.6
